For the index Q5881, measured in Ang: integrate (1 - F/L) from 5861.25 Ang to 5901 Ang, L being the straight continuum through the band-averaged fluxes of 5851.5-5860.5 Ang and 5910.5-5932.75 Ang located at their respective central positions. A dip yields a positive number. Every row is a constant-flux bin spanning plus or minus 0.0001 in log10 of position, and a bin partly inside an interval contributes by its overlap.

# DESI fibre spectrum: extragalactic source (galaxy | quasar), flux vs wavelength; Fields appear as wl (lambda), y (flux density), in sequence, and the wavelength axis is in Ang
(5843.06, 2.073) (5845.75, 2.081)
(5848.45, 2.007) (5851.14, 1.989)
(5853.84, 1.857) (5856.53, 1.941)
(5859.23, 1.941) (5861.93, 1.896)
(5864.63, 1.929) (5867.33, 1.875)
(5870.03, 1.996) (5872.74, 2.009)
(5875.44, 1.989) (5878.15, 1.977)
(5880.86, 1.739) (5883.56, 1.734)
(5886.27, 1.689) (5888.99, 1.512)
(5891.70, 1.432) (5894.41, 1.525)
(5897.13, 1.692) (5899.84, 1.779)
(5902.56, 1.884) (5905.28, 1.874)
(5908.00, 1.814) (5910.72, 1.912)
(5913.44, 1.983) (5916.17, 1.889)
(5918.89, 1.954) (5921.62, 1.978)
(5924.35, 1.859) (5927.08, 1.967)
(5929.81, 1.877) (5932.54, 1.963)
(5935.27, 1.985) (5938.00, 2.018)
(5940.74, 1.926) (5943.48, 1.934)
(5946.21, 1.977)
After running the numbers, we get 2.9 Ang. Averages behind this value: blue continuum 1.92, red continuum 1.93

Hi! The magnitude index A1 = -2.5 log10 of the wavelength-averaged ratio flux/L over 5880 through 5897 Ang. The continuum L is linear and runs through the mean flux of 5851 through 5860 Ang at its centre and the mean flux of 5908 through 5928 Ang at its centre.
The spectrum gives 0.20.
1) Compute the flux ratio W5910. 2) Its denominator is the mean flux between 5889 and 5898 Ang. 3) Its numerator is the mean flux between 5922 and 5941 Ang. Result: 1.3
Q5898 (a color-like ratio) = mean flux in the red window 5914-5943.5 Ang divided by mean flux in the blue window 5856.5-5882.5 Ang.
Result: 1.0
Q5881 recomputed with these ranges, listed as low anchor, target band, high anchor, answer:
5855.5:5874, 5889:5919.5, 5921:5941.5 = 2.6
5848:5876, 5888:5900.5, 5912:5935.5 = 2.3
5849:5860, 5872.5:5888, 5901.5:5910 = 0.5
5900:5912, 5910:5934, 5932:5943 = -0.2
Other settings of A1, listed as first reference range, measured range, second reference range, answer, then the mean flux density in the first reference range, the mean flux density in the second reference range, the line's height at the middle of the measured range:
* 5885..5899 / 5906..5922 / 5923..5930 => -0.08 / 1.58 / 1.9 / 1.79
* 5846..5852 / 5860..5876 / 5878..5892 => -0.07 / 2.01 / 1.67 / 1.83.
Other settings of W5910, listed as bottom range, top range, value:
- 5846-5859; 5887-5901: 0.81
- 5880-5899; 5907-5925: 1.18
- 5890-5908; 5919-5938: 1.14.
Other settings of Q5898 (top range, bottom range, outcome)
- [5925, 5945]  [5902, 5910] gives 1.05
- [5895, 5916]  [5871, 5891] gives 1.02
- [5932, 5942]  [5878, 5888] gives 1.13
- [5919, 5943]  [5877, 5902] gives 1.16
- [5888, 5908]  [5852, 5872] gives 0.88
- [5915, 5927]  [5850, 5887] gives 1.01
